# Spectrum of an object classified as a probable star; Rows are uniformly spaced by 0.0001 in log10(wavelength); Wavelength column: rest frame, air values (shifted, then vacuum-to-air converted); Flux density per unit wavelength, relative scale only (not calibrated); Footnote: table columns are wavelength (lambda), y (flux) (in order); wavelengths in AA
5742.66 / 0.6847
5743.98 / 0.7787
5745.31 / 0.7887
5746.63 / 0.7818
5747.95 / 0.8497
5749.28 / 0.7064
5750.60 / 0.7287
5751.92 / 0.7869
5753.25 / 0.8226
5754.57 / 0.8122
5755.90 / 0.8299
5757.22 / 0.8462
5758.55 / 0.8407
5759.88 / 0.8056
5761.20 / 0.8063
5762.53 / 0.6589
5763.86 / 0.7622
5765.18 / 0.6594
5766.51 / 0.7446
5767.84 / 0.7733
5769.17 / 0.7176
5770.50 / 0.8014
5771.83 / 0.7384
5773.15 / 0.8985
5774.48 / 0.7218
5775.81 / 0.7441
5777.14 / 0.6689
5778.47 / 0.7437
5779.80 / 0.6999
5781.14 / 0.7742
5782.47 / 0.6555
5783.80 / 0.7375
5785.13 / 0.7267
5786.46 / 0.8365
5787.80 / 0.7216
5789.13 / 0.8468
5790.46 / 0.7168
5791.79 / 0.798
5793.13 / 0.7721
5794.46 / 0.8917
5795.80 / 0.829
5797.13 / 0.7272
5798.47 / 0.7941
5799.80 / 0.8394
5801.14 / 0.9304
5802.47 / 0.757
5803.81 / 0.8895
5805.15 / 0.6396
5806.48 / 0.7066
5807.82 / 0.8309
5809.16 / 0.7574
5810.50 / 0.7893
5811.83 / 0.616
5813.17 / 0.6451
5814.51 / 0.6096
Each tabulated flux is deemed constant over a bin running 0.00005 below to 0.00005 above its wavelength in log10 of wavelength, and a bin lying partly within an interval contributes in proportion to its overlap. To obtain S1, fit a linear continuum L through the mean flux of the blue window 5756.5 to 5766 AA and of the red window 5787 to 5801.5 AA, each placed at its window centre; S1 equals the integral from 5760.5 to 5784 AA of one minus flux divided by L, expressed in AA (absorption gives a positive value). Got 1.2 AA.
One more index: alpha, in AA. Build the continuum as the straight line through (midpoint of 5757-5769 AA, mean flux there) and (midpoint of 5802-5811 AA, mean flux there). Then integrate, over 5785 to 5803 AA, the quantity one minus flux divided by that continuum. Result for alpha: -0.87 AA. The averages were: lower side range 0.761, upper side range 0.766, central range 0.802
